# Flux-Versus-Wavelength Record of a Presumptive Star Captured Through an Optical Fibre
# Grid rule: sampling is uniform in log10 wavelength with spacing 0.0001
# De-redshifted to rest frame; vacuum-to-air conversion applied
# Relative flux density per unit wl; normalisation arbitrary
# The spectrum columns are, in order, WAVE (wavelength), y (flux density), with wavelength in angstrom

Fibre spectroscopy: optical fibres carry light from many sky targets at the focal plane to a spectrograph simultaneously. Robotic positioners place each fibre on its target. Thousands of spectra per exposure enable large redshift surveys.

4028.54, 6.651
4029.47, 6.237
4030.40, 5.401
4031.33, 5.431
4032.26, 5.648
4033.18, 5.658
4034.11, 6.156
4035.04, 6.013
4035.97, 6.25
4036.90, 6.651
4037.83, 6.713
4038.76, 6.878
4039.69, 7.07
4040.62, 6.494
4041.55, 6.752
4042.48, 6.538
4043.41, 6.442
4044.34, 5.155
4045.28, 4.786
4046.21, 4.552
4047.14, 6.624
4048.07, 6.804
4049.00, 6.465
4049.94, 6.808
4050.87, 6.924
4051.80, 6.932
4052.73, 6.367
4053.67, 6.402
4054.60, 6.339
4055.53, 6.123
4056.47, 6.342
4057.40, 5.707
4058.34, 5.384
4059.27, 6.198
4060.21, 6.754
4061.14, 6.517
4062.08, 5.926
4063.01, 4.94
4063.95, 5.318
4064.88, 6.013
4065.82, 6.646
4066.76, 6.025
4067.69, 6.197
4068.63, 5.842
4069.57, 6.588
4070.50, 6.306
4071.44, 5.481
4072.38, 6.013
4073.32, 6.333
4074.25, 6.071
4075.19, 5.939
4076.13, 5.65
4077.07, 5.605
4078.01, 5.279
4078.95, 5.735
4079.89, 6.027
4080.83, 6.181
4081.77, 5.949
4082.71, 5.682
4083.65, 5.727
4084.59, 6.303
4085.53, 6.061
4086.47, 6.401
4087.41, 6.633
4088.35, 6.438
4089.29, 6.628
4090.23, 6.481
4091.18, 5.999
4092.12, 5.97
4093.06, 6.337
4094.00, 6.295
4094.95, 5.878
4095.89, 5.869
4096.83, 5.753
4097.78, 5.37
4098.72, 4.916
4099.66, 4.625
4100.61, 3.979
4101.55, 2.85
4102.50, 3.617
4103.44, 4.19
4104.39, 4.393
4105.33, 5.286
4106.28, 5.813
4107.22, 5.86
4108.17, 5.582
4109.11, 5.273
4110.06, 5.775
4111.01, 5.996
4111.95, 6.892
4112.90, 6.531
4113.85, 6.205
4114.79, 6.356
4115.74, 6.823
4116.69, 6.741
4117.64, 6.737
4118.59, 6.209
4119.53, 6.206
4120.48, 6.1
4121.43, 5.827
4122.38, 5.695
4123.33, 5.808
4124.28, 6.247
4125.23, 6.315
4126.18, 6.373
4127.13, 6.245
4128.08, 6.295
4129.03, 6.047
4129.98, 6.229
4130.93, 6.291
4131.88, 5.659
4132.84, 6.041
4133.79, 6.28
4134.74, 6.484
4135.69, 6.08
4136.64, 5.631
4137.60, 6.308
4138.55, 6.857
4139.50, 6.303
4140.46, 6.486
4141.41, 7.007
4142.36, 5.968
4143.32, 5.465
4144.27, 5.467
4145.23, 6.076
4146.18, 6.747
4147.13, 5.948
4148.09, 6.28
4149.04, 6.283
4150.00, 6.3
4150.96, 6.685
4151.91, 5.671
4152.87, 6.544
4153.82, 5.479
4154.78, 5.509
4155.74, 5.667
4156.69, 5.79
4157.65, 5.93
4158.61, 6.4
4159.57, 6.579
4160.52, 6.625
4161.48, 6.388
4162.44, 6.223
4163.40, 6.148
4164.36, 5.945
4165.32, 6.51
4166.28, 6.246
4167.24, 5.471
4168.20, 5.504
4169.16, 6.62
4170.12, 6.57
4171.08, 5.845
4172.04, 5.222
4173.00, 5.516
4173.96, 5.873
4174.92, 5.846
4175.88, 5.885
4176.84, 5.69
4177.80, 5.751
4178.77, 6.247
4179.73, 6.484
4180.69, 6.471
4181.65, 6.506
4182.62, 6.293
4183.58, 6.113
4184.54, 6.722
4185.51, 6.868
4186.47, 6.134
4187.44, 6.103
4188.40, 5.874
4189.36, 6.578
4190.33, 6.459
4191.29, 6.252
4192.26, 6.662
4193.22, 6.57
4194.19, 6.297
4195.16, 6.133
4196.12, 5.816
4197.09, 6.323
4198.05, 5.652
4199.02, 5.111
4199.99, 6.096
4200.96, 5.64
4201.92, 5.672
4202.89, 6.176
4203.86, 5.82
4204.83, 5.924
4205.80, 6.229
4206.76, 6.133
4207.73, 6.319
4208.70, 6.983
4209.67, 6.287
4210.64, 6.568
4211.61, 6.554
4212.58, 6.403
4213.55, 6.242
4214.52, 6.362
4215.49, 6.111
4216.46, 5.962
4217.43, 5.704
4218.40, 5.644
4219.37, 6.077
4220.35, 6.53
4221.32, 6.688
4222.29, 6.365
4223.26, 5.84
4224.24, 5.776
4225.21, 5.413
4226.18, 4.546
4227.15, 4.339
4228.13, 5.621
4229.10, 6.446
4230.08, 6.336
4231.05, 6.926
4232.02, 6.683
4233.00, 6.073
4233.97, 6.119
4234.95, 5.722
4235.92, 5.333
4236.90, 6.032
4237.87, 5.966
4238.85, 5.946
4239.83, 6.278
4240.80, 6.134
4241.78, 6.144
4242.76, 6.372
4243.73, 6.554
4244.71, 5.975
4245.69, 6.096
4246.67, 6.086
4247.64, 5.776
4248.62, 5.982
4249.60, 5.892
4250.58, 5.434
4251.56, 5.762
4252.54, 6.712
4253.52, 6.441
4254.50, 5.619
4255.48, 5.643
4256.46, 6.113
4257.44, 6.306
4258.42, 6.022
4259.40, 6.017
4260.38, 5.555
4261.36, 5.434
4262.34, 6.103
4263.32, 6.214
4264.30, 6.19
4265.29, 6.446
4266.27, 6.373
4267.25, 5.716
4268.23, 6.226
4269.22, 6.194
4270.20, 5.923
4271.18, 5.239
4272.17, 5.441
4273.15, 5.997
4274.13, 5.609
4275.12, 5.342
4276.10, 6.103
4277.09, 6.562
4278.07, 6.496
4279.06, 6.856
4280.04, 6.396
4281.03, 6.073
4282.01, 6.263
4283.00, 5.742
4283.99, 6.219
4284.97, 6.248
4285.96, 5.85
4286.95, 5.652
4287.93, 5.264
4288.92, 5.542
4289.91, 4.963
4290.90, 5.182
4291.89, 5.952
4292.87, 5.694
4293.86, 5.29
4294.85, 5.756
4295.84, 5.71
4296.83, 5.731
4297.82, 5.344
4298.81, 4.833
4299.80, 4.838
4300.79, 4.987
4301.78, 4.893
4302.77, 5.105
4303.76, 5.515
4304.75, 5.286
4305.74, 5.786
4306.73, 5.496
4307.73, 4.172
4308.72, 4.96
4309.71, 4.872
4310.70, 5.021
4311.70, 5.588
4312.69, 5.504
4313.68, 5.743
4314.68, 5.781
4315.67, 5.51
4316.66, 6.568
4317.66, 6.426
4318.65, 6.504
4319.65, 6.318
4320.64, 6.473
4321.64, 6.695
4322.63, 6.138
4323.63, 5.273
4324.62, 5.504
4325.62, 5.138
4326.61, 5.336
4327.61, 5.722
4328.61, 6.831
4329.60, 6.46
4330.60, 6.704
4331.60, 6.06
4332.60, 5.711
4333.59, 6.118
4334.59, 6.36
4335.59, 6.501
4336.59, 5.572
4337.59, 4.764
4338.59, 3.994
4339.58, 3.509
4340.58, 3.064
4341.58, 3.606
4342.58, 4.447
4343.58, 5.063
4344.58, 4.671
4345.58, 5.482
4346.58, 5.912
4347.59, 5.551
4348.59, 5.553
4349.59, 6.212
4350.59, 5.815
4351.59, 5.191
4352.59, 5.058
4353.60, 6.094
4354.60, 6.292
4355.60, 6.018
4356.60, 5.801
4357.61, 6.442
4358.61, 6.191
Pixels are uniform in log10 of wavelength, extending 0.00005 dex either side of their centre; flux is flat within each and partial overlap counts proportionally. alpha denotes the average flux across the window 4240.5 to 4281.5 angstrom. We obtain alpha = 6.04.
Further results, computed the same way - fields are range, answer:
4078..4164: 5.97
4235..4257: 6.01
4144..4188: 6.12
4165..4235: 6.09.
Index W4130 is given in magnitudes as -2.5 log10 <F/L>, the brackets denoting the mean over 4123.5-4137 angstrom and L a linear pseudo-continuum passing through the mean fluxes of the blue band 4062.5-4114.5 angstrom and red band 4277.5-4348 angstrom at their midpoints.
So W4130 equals -0.08 mag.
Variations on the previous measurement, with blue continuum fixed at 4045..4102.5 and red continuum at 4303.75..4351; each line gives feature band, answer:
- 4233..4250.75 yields -0.064 mag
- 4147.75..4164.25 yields -0.063 mag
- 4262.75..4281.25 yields -0.086 mag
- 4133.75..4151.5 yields -0.077 mag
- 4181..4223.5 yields -0.088 mag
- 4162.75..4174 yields -0.035 mag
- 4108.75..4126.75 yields -0.066 mag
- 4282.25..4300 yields 0.004 mag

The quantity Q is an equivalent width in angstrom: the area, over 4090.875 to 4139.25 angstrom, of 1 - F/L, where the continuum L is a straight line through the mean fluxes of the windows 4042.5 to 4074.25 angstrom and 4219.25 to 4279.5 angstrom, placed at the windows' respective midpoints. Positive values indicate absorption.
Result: 1.9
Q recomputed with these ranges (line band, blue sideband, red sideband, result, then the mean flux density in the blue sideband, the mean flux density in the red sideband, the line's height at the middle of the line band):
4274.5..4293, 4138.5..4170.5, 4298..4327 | -0.90 angstrom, 6.16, 5.53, 5.64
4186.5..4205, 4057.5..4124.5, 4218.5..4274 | -0.40 angstrom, 5.85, 5.98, 5.94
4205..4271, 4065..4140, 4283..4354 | -4.63 angstrom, 5.92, 5.5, 5.66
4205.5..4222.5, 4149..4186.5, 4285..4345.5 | -1.09 angstrom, 6.11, 5.46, 5.91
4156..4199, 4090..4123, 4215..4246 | -2.18 angstrom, 5.66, 5.99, 5.85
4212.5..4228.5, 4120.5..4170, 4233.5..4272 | 0.51 angstrom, 6.14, 6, 6.04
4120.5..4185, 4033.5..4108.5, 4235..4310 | -2.72 angstrom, 5.92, 5.79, 5.87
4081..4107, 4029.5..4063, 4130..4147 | 2.70 angstrom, 6.19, 6.18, 6.19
